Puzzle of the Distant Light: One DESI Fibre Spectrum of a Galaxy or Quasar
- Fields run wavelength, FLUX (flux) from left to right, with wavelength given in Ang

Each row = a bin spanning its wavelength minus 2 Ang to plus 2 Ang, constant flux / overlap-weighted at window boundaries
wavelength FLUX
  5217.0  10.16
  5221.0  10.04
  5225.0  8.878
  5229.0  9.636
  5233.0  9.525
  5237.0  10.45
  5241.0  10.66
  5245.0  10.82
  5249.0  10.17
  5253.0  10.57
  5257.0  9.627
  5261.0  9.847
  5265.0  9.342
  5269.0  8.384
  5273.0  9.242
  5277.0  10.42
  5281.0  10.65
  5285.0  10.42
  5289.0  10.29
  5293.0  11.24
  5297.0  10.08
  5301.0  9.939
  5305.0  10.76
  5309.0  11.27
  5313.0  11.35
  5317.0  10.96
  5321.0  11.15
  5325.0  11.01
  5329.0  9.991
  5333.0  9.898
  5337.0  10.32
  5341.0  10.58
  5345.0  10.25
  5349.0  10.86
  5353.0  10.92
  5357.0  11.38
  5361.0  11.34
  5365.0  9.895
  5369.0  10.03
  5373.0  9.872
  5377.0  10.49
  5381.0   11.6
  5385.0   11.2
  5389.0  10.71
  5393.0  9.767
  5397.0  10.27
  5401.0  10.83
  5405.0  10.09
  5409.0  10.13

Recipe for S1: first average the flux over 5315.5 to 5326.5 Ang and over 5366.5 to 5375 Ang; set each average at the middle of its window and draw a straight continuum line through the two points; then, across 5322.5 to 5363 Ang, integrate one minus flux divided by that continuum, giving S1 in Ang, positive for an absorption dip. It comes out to -0.4 Ang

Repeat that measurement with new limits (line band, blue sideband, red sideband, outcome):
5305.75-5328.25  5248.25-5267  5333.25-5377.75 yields -1.7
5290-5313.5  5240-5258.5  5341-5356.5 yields -0.3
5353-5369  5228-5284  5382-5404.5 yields -0.5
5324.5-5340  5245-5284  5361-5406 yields -0.1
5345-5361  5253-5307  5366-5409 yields -1.0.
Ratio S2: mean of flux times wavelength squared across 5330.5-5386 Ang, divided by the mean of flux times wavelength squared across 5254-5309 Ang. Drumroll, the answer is 1.08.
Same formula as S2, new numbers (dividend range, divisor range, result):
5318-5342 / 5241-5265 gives 1.06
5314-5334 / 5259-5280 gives 1.15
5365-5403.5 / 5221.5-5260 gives 1.10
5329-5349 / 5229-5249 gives 1.04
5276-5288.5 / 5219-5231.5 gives 1.12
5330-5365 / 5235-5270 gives 1.10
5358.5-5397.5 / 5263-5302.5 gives 1.09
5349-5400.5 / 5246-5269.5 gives 1.14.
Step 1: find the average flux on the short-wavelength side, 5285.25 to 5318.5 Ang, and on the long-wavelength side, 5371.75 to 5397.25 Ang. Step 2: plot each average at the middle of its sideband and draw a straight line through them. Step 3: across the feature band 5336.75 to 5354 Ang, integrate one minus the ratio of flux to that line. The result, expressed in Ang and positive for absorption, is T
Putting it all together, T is 0.10 Ang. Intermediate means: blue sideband 10.7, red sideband 10.6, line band 10.6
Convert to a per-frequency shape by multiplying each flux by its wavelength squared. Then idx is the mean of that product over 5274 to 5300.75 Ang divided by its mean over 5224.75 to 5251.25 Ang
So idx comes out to 1.05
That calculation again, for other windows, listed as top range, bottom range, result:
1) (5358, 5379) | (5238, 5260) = 1.05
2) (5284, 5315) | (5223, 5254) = 1.08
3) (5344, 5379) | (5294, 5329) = 1.00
